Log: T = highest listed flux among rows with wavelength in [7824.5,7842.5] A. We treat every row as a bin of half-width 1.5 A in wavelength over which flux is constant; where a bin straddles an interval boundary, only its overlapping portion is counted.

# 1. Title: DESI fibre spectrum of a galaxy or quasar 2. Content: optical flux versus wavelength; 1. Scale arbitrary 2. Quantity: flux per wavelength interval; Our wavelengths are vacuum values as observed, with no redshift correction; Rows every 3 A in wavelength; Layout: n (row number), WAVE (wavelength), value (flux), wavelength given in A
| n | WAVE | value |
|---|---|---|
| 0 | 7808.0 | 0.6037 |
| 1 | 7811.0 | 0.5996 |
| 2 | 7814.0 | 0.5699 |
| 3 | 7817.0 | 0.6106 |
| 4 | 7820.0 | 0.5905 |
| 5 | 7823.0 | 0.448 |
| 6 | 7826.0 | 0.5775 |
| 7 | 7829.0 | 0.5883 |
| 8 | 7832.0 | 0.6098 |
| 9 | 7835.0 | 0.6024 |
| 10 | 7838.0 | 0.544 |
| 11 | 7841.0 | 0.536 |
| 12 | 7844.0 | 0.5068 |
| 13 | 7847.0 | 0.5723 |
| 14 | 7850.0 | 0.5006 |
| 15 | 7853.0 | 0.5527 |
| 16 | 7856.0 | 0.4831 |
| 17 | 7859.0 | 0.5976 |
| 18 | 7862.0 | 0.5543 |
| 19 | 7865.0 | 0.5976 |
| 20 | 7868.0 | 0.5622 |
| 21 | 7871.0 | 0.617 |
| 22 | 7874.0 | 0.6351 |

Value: 0.6098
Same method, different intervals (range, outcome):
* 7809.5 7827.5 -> 0.6106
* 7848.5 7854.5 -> 0.5527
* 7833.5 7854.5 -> 0.6024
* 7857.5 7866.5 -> 0.5976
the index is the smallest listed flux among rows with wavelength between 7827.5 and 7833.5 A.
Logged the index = 0.5883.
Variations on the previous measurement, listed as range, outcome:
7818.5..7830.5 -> 0.448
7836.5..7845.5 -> 0.5068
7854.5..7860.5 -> 0.4831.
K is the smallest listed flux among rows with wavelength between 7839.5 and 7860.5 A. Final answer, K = 0.4831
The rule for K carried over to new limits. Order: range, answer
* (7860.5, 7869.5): 0.5543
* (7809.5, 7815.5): 0.5699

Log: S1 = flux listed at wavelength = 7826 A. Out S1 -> 0.5775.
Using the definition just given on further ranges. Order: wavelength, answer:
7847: 0.5723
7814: 0.5699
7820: 0.5905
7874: 0.6351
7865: 0.5976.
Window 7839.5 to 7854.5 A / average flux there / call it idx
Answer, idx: 0.534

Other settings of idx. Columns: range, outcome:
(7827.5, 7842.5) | 0.576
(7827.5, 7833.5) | 0.599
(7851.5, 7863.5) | 0.547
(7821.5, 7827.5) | 0.513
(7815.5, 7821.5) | 0.601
